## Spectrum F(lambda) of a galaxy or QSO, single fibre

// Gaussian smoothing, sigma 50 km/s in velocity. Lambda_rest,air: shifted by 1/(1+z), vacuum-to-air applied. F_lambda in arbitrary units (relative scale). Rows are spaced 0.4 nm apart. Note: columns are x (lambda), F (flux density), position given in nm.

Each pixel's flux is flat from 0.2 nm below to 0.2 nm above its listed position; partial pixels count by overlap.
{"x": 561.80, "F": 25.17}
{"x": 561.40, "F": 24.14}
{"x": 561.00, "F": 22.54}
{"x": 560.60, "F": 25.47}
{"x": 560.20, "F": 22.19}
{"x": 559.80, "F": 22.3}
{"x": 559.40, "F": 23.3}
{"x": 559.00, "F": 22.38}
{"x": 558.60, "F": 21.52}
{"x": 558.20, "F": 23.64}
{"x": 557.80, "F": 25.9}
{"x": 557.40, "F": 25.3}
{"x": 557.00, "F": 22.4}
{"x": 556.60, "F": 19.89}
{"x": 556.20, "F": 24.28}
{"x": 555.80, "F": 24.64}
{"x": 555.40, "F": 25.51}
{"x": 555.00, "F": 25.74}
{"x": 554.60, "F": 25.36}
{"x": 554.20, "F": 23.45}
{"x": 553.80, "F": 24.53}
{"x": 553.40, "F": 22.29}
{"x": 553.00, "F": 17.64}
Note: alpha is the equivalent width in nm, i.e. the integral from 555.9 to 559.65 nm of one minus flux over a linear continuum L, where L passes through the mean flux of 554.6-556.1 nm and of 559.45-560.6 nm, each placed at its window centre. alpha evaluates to 0.13 nm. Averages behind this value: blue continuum 25.2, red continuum 22.9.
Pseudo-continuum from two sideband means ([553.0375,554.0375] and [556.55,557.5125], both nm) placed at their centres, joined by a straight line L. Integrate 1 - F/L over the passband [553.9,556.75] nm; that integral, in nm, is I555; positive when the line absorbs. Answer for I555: -0.21 nm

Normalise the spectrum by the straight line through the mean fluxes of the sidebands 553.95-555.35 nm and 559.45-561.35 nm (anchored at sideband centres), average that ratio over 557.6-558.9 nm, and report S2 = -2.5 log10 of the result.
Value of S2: 0.01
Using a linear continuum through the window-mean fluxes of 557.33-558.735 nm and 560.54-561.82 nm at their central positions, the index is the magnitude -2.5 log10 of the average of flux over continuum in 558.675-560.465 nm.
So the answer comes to 0.07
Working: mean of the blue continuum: 24.1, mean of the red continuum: 24.1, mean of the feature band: 22.6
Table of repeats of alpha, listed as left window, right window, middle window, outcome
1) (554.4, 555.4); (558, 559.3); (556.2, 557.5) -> 0.08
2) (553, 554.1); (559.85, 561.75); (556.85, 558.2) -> -0.08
